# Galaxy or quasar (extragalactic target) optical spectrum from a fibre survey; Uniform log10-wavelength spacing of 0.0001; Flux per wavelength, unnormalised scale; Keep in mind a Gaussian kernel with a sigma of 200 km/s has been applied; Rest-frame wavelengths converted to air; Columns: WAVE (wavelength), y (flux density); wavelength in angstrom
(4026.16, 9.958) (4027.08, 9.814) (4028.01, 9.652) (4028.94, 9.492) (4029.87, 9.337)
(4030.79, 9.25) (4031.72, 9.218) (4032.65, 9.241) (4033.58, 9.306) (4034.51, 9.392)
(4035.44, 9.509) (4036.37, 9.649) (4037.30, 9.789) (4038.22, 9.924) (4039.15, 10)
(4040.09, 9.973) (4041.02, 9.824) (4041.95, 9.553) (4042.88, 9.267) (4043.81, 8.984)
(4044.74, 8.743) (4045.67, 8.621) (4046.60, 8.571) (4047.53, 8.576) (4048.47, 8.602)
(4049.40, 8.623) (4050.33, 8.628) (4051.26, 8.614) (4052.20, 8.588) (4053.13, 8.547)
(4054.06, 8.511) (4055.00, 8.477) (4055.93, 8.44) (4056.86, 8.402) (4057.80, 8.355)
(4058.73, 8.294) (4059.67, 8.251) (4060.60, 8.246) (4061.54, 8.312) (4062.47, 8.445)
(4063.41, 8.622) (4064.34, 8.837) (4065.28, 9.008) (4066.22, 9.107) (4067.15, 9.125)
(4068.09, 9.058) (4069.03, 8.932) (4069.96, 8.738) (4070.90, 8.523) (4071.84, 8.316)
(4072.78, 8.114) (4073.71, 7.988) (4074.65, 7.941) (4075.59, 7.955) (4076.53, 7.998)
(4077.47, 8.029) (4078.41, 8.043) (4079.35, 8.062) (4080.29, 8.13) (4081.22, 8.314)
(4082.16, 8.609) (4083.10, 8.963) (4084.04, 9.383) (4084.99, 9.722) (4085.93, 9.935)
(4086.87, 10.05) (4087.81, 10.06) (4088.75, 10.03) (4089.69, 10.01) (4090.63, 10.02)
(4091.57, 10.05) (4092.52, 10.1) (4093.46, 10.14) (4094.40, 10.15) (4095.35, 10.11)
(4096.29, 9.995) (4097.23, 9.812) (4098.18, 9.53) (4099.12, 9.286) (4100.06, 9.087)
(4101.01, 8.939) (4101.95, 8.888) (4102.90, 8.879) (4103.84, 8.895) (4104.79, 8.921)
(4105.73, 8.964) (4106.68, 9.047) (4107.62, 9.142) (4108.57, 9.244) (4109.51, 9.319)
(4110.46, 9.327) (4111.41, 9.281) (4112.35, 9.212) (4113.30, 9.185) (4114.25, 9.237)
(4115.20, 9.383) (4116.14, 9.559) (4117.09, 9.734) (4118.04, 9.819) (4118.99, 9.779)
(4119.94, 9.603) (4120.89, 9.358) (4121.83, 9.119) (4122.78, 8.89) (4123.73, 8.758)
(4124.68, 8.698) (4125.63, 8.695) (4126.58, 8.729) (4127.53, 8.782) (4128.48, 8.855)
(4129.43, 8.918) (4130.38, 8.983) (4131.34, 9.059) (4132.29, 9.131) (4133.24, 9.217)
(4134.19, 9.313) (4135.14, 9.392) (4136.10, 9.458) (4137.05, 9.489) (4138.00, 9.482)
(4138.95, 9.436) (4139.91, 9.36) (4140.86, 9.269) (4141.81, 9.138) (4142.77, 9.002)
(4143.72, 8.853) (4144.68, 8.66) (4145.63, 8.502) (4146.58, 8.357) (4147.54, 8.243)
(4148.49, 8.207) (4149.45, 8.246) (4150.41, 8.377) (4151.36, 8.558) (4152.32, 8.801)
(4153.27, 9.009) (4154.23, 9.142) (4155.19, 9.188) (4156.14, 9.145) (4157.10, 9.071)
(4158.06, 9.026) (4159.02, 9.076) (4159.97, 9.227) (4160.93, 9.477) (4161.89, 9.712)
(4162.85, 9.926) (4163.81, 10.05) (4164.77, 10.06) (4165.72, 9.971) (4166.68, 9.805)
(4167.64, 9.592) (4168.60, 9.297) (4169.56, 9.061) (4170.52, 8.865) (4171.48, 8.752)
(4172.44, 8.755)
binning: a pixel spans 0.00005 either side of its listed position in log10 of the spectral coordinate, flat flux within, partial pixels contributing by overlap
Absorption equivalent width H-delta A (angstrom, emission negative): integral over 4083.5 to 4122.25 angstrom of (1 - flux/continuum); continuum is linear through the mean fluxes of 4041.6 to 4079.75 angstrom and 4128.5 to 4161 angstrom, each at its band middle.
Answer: -3.4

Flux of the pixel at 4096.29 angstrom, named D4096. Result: 9.995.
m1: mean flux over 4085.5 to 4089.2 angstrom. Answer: 10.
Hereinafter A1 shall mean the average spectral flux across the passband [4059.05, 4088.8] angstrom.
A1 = 8.69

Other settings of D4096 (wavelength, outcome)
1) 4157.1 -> 9.071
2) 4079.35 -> 8.062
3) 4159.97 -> 9.227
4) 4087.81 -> 10.06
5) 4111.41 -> 9.281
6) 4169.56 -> 9.061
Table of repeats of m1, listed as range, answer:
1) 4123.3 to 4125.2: 8.72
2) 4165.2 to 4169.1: 9.69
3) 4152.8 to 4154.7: 9.06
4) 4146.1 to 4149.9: 8.26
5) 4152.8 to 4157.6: 9.1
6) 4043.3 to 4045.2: 8.88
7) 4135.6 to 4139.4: 9.47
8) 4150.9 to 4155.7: 8.95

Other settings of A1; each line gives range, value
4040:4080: 8.59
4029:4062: 8.97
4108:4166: 9.15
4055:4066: 8.49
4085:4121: 9.53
